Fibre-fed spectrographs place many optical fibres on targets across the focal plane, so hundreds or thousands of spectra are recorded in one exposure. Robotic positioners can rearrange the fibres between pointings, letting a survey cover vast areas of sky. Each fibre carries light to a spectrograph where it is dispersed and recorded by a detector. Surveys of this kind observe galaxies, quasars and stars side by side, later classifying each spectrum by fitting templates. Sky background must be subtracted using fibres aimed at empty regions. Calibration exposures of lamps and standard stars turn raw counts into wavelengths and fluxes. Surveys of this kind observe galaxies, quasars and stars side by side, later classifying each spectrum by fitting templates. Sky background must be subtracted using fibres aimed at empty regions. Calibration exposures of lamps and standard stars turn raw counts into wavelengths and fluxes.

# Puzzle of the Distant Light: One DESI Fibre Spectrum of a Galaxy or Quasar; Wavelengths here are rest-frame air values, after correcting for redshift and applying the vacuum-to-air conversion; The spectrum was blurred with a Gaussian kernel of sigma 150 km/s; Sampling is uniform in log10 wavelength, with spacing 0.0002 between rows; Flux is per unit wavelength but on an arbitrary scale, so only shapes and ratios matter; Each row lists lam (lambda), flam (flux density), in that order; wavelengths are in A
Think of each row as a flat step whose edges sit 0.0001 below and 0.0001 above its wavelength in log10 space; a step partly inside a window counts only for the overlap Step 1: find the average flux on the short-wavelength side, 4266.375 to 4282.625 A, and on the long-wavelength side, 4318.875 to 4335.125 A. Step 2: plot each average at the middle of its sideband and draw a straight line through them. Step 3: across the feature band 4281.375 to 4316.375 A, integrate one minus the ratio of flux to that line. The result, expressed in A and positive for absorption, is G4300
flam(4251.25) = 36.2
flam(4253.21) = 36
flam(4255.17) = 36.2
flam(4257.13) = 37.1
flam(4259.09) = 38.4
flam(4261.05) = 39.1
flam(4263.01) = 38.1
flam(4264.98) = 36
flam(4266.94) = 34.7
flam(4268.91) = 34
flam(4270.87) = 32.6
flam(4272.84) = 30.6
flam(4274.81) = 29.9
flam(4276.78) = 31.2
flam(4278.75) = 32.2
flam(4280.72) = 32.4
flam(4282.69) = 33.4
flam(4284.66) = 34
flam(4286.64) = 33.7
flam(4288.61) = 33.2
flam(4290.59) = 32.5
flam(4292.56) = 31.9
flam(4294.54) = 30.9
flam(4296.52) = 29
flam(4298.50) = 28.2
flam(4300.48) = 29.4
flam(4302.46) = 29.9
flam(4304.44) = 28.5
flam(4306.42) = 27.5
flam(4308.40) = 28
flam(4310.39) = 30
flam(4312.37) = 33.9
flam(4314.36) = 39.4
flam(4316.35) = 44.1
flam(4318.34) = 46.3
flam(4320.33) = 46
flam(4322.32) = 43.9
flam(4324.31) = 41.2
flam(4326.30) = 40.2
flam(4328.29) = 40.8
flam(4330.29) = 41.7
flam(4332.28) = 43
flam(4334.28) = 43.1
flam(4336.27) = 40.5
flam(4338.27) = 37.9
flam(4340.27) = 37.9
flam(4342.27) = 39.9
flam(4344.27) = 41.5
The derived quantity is 4.9 A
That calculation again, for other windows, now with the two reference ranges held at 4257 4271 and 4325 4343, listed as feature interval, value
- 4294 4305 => 2.6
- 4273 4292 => 2.6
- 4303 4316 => 2.4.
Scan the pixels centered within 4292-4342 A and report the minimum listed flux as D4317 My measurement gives 27.5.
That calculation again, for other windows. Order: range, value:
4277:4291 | 32.2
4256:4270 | 34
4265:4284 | 29.9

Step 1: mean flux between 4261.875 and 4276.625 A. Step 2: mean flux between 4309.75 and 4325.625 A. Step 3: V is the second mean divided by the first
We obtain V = 1.2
